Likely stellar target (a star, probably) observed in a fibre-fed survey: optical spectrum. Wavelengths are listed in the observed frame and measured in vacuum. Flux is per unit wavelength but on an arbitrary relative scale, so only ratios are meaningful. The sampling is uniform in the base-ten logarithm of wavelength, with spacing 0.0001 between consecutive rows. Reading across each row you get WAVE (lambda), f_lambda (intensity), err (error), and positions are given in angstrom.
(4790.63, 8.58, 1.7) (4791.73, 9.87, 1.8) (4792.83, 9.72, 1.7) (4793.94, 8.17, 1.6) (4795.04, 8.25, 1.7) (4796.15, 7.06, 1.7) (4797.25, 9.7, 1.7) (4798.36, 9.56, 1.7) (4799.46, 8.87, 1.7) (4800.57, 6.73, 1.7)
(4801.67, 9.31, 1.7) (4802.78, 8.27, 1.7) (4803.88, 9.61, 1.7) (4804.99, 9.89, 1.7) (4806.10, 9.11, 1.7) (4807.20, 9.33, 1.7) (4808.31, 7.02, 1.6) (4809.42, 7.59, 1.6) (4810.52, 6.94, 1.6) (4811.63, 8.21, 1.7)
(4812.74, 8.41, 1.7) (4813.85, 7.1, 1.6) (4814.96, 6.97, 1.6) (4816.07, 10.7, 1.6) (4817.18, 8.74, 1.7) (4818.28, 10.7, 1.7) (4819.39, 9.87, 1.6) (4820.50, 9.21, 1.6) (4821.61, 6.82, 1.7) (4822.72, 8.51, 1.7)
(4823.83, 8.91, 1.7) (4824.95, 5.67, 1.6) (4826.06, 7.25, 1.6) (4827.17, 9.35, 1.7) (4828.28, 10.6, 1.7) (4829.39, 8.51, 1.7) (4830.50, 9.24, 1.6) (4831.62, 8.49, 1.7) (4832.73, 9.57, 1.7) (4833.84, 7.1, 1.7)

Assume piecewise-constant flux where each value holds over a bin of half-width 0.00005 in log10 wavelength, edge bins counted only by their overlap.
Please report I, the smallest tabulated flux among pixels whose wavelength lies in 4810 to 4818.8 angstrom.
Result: 6.94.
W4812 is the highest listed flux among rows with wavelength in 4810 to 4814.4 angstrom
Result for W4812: 8.41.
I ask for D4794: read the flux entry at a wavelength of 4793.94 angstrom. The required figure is 8.17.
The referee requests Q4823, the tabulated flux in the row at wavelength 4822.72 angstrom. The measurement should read 8.51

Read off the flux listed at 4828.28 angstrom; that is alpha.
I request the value 10.6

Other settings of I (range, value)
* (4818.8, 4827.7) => 5.67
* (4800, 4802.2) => 6.73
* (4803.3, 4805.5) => 9.61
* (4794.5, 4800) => 7.06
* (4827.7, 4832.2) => 8.49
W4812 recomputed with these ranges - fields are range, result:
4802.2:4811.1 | 9.89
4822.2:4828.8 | 10.6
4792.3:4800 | 9.72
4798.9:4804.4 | 9.61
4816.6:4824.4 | 10.7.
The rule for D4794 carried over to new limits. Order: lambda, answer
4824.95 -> 5.67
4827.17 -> 9.35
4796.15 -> 7.06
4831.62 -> 8.49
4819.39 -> 9.87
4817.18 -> 8.74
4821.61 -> 6.82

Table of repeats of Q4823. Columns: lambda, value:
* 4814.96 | 6.97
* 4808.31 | 7.02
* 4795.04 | 8.25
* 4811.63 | 8.21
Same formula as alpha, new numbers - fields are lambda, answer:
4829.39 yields 8.51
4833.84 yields 7.1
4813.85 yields 7.1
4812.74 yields 8.41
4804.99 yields 9.89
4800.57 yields 6.73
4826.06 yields 7.25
